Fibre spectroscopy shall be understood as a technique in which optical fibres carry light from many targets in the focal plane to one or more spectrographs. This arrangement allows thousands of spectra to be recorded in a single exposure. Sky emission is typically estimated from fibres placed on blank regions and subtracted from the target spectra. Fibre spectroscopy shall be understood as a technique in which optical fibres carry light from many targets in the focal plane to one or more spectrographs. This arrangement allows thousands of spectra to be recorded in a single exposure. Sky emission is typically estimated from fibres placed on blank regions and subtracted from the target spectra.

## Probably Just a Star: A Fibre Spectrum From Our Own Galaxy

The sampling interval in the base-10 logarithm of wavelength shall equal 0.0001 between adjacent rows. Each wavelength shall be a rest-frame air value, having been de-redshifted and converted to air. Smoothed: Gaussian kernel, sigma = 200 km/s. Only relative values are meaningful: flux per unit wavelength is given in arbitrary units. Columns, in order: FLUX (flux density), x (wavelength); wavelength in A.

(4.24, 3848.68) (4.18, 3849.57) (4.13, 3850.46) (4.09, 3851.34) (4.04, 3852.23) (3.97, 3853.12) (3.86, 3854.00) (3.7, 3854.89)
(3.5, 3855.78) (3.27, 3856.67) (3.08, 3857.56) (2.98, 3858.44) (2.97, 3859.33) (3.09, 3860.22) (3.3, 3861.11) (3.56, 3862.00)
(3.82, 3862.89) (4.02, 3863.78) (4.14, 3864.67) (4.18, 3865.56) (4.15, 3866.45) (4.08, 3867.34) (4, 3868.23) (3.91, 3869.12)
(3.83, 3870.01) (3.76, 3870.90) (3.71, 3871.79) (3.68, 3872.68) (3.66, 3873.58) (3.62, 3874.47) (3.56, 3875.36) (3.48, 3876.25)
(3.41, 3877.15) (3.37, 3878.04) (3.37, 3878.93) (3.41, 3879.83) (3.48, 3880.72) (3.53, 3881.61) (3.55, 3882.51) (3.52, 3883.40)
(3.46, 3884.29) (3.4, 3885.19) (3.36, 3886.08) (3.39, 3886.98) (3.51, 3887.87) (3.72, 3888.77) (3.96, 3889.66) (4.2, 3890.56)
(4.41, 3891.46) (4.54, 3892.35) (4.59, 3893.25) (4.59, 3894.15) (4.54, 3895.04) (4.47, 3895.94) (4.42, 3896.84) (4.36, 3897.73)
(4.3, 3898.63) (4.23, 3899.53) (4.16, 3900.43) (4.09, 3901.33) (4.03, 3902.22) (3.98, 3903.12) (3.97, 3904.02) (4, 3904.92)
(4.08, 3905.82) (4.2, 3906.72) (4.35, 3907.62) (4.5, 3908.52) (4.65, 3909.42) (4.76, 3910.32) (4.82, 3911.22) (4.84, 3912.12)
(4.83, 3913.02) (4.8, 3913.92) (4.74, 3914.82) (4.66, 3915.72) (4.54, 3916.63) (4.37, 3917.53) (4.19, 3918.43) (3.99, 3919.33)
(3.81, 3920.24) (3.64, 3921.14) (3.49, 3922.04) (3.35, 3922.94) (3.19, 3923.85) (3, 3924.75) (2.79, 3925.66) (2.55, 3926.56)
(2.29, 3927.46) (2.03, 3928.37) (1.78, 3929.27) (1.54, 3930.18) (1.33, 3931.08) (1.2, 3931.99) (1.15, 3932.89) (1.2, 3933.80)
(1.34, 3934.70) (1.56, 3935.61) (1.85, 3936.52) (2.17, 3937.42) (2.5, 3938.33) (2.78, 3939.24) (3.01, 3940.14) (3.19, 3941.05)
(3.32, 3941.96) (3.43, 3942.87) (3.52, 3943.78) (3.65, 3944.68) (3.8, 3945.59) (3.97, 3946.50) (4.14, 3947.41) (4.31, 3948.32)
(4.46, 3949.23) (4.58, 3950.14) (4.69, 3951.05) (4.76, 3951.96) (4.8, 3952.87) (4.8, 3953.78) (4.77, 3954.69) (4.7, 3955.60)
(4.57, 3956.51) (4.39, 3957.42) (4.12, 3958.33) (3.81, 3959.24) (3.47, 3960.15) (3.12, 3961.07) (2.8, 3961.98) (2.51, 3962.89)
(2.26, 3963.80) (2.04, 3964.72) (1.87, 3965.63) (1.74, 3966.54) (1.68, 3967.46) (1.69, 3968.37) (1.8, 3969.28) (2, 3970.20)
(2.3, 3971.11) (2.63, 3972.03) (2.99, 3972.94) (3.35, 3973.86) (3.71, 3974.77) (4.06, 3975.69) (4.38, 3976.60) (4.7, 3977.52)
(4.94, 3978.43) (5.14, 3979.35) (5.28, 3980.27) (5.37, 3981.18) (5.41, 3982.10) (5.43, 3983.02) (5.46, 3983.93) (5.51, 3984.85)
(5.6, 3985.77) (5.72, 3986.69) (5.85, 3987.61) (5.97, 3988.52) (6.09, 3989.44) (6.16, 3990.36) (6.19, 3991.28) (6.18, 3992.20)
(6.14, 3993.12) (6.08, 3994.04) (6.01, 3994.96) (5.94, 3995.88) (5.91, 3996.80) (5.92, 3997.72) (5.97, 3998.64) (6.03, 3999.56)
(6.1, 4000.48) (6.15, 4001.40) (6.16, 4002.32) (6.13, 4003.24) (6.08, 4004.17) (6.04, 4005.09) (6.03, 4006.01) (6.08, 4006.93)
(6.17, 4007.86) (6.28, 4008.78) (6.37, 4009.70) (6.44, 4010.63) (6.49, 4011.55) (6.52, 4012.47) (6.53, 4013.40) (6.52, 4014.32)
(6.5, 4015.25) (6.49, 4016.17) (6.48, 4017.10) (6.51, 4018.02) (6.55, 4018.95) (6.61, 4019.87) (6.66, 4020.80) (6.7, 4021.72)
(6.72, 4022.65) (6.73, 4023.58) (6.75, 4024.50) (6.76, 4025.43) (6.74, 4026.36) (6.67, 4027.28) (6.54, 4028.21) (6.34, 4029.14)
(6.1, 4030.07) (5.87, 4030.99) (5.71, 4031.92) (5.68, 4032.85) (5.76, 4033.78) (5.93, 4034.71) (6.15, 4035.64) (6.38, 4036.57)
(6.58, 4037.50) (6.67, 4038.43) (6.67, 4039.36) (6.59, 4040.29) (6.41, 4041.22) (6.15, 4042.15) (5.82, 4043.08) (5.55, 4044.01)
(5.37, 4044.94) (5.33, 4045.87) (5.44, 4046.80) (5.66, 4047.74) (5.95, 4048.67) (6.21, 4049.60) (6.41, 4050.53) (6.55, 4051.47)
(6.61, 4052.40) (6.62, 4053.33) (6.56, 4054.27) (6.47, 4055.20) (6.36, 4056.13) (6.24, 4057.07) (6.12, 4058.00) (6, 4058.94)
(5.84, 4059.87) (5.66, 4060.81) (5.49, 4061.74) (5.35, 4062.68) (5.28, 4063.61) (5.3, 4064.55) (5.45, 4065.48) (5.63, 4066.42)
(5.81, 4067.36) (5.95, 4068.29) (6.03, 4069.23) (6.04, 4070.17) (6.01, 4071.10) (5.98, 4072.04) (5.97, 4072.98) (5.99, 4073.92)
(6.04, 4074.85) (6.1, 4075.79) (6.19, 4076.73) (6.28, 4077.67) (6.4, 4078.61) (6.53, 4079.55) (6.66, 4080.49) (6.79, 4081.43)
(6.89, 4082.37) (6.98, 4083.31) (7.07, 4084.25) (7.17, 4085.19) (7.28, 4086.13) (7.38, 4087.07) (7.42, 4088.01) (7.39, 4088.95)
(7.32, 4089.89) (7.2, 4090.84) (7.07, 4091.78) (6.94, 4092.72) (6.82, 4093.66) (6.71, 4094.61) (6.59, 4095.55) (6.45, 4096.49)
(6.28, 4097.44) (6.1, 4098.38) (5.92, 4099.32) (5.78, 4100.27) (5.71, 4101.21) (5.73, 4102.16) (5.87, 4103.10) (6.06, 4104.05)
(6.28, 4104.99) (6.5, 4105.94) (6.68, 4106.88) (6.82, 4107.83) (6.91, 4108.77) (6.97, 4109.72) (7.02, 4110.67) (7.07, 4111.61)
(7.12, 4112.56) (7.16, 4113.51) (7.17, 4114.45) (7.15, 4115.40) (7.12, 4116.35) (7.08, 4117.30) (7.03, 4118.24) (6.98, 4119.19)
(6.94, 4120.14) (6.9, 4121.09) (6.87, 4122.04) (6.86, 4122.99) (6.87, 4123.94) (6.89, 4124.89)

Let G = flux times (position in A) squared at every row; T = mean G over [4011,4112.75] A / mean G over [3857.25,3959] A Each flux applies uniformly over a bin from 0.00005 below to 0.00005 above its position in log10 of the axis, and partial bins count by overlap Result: 1.9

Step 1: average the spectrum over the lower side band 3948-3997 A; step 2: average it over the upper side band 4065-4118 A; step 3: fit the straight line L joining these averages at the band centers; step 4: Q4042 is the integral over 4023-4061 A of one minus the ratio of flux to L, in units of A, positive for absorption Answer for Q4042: -3.9 A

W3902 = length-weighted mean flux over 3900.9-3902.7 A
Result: 4.07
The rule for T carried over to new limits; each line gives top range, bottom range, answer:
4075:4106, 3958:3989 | 1.84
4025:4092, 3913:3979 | 2.04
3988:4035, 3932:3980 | 1.97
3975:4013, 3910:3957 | 1.74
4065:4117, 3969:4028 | 1.20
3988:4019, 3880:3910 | 1.62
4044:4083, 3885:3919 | 1.53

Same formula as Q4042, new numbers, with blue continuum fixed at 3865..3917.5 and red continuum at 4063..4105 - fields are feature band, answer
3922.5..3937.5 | 8.3 A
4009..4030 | -3.6 A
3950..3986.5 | 8.4 A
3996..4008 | -1.5 A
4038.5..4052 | -0.3 A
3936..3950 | 4.0 A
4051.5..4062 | -0.3 A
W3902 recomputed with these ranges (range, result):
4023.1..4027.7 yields 6.74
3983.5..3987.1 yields 5.56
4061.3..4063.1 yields 5.41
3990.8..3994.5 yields 6.14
